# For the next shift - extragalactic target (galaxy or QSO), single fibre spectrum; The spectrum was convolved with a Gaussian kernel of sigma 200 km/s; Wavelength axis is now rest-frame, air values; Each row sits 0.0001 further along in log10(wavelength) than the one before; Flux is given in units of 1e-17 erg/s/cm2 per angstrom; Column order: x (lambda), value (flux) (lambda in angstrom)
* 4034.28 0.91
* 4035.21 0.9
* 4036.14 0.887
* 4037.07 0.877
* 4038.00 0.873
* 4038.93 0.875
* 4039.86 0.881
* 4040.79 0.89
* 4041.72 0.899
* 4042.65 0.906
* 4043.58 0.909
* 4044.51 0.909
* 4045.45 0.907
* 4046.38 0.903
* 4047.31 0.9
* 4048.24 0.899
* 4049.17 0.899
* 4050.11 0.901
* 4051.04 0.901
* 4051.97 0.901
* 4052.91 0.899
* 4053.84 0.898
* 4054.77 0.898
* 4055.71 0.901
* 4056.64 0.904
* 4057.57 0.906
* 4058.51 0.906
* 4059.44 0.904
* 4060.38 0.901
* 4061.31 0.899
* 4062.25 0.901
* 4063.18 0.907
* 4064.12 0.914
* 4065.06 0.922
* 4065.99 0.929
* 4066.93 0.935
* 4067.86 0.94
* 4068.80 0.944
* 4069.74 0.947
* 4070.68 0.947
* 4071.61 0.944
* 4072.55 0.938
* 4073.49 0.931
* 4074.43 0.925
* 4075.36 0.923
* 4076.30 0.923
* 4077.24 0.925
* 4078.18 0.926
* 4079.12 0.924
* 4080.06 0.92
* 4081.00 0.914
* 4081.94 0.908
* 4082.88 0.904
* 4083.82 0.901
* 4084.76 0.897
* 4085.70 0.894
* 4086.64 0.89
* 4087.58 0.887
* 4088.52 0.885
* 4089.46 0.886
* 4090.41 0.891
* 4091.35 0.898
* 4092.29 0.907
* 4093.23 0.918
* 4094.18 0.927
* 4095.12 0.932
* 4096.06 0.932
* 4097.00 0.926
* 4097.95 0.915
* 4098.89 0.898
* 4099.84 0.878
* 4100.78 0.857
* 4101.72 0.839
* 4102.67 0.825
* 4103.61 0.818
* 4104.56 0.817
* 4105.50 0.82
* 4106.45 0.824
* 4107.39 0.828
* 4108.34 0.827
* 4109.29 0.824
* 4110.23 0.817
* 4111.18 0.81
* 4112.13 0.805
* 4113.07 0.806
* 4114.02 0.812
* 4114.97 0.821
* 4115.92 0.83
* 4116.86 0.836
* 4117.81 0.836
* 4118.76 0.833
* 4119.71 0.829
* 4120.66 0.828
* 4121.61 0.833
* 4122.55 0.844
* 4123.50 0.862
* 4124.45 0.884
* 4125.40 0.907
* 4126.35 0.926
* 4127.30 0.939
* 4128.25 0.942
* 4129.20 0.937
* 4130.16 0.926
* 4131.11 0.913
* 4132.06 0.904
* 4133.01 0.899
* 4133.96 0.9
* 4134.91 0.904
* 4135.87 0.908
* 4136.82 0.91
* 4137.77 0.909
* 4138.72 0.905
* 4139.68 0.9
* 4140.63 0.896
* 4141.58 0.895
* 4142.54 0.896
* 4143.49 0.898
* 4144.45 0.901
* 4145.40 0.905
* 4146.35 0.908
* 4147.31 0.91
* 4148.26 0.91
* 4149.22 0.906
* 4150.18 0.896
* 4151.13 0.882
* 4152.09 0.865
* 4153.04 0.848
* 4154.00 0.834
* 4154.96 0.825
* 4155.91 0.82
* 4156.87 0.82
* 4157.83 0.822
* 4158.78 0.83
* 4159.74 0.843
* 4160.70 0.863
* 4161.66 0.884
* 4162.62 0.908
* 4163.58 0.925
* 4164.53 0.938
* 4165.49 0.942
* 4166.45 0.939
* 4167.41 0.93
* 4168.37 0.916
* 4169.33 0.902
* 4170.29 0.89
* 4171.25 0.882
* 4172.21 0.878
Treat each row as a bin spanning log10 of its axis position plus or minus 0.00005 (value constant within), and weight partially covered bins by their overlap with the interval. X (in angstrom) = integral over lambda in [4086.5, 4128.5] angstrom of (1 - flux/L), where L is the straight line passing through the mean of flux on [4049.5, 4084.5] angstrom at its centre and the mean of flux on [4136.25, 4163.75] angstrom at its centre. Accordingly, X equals 1.7 angstrom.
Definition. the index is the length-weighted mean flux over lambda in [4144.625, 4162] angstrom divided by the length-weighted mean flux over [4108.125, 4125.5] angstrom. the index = 1.04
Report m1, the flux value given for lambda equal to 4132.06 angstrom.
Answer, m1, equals 0.904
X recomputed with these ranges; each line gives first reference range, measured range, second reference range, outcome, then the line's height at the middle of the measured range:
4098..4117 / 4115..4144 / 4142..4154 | -0.8 angstrom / 0.864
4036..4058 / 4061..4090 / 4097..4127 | -1.4 angstrom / 0.874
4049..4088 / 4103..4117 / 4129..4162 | 1.2 angstrom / 0.898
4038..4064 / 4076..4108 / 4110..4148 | 0.0 angstrom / 0.889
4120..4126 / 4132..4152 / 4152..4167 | -0.8 angstrom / 0.866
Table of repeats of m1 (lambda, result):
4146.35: 0.908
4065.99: 0.929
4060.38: 0.901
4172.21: 0.878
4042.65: 0.906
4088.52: 0.885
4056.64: 0.904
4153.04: 0.848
